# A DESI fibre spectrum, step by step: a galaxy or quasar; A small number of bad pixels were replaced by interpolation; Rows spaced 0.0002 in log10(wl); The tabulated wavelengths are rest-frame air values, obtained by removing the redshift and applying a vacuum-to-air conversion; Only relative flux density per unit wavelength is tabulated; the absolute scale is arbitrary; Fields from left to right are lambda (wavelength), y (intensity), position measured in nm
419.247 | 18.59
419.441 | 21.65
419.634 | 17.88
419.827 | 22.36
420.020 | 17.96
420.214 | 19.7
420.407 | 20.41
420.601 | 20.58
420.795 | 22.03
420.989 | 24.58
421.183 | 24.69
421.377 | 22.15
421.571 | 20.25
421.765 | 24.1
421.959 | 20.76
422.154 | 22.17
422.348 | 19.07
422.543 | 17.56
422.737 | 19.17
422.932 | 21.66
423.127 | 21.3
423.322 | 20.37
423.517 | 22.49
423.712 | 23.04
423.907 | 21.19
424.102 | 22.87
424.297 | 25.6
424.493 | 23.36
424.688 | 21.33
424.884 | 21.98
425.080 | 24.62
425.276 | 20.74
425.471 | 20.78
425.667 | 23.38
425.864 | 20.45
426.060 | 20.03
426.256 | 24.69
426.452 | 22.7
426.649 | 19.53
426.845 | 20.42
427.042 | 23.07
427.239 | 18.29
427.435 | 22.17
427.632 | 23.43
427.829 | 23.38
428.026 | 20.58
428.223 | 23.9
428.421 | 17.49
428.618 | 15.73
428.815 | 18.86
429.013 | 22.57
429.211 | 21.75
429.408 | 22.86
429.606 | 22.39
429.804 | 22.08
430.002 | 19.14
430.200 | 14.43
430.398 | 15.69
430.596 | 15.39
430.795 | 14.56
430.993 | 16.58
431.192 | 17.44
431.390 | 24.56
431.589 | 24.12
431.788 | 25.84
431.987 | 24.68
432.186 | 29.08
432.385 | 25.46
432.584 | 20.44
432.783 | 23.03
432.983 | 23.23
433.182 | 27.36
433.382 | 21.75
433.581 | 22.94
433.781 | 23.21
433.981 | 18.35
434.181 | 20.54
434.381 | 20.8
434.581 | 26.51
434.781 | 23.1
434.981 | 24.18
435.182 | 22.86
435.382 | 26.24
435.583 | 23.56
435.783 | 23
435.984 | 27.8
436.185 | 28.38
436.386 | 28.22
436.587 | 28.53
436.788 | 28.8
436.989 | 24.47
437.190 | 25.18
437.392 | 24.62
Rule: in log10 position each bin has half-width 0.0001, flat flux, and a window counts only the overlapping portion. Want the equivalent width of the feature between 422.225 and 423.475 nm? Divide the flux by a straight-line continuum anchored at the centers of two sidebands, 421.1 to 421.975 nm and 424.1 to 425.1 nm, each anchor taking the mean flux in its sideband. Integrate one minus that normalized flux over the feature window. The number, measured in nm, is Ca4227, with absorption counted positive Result 0.15 nm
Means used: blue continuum 22.5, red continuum 23.2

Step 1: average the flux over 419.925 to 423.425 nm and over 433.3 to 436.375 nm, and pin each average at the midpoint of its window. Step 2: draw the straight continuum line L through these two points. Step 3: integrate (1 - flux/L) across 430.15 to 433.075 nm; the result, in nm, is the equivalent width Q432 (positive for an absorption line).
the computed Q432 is 0.25 nm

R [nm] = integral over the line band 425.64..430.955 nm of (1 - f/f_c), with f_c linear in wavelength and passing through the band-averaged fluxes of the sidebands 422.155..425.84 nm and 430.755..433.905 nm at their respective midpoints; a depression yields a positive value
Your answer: 0.49 nm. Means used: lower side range 21.7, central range 20.2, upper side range 22.9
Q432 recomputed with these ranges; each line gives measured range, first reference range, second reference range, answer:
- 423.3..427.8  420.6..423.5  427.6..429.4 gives -0.20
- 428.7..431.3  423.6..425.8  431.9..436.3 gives 0.51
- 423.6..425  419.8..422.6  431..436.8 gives -0.05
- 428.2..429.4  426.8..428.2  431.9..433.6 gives 0.13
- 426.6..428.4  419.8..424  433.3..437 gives 0.08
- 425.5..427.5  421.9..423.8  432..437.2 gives 0.04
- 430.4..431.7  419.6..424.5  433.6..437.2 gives 0.27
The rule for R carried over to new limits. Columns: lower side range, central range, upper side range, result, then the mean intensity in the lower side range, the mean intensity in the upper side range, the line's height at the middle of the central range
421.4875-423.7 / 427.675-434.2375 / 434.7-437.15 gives 0.752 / 20.9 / 25.8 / 24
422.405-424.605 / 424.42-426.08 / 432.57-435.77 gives -0.003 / 21.6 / 23.1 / 21.9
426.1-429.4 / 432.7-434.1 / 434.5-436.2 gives 0.066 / 21.2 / 24.9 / 23.9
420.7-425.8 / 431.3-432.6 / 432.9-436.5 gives -0.091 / 22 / 24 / 23.5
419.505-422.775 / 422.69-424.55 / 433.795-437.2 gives -0.048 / 20.9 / 24.7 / 21.6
